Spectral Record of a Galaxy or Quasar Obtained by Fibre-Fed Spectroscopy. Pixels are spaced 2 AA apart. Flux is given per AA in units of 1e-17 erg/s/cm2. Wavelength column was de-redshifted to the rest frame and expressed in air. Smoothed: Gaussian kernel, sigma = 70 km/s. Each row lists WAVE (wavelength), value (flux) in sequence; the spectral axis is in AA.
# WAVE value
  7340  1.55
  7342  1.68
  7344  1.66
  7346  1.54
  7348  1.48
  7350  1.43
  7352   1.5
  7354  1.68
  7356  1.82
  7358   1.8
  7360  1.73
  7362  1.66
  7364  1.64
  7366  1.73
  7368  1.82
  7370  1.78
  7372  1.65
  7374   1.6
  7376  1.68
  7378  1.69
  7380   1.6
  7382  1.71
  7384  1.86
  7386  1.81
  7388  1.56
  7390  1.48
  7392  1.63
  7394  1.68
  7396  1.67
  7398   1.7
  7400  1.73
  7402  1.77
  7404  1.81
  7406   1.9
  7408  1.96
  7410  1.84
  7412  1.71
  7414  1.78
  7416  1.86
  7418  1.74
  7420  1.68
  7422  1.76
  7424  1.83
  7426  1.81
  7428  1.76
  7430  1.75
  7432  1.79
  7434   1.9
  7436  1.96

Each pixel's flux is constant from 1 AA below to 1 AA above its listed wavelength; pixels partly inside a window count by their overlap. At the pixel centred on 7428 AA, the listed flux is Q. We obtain 1.76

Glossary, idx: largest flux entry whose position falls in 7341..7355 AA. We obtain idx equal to 1.68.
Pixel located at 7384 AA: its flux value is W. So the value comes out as 1.86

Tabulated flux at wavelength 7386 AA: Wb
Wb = 1.81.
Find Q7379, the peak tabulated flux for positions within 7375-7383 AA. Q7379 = 1.71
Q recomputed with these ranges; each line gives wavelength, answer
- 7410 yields 1.84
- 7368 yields 1.82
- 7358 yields 1.8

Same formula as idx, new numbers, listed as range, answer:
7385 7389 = 1.81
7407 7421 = 1.96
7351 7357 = 1.82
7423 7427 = 1.83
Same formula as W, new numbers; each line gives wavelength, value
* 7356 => 1.82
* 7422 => 1.76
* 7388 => 1.56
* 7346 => 1.54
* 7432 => 1.79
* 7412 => 1.71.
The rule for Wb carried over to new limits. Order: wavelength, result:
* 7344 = 1.66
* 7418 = 1.74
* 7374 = 1.6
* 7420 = 1.68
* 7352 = 1.5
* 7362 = 1.66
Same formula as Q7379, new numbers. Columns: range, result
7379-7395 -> 1.86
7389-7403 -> 1.77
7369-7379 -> 1.78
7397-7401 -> 1.73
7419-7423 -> 1.76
